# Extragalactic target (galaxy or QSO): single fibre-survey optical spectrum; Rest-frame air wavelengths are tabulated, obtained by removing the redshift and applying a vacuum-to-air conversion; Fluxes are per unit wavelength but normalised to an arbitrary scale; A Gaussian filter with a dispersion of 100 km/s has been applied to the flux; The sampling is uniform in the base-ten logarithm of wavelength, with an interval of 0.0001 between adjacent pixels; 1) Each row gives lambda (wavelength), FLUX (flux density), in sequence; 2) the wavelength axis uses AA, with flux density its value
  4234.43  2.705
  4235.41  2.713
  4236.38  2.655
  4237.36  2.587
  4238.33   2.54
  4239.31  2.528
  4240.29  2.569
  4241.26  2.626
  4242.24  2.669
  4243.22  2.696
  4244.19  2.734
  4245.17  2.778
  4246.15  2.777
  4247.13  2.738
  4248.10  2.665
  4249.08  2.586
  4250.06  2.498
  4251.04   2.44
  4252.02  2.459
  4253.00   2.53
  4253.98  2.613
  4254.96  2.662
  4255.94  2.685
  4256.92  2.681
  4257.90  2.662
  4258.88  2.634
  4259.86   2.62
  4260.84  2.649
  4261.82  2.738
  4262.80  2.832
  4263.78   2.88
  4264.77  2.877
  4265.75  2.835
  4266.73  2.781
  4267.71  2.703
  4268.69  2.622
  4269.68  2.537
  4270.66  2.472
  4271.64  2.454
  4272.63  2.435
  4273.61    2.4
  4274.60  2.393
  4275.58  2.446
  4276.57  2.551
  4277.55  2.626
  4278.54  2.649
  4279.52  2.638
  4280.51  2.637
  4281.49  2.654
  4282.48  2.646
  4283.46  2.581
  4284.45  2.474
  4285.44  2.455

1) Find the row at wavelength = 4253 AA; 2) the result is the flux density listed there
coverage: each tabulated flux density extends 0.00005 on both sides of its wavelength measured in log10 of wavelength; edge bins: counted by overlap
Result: 2.53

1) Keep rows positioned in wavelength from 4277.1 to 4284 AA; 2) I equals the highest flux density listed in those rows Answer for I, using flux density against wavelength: 2.654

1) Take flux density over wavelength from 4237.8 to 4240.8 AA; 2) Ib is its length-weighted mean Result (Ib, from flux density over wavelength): 2.55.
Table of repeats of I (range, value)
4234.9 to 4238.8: 2.713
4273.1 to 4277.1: 2.551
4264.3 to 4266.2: 2.877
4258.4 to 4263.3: 2.832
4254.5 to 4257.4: 2.685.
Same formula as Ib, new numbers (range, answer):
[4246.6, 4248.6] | 2.71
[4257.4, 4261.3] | 2.64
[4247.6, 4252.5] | 2.53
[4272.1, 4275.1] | 2.41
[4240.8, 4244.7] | 2.68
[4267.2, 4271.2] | 2.59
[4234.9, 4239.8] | 2.6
